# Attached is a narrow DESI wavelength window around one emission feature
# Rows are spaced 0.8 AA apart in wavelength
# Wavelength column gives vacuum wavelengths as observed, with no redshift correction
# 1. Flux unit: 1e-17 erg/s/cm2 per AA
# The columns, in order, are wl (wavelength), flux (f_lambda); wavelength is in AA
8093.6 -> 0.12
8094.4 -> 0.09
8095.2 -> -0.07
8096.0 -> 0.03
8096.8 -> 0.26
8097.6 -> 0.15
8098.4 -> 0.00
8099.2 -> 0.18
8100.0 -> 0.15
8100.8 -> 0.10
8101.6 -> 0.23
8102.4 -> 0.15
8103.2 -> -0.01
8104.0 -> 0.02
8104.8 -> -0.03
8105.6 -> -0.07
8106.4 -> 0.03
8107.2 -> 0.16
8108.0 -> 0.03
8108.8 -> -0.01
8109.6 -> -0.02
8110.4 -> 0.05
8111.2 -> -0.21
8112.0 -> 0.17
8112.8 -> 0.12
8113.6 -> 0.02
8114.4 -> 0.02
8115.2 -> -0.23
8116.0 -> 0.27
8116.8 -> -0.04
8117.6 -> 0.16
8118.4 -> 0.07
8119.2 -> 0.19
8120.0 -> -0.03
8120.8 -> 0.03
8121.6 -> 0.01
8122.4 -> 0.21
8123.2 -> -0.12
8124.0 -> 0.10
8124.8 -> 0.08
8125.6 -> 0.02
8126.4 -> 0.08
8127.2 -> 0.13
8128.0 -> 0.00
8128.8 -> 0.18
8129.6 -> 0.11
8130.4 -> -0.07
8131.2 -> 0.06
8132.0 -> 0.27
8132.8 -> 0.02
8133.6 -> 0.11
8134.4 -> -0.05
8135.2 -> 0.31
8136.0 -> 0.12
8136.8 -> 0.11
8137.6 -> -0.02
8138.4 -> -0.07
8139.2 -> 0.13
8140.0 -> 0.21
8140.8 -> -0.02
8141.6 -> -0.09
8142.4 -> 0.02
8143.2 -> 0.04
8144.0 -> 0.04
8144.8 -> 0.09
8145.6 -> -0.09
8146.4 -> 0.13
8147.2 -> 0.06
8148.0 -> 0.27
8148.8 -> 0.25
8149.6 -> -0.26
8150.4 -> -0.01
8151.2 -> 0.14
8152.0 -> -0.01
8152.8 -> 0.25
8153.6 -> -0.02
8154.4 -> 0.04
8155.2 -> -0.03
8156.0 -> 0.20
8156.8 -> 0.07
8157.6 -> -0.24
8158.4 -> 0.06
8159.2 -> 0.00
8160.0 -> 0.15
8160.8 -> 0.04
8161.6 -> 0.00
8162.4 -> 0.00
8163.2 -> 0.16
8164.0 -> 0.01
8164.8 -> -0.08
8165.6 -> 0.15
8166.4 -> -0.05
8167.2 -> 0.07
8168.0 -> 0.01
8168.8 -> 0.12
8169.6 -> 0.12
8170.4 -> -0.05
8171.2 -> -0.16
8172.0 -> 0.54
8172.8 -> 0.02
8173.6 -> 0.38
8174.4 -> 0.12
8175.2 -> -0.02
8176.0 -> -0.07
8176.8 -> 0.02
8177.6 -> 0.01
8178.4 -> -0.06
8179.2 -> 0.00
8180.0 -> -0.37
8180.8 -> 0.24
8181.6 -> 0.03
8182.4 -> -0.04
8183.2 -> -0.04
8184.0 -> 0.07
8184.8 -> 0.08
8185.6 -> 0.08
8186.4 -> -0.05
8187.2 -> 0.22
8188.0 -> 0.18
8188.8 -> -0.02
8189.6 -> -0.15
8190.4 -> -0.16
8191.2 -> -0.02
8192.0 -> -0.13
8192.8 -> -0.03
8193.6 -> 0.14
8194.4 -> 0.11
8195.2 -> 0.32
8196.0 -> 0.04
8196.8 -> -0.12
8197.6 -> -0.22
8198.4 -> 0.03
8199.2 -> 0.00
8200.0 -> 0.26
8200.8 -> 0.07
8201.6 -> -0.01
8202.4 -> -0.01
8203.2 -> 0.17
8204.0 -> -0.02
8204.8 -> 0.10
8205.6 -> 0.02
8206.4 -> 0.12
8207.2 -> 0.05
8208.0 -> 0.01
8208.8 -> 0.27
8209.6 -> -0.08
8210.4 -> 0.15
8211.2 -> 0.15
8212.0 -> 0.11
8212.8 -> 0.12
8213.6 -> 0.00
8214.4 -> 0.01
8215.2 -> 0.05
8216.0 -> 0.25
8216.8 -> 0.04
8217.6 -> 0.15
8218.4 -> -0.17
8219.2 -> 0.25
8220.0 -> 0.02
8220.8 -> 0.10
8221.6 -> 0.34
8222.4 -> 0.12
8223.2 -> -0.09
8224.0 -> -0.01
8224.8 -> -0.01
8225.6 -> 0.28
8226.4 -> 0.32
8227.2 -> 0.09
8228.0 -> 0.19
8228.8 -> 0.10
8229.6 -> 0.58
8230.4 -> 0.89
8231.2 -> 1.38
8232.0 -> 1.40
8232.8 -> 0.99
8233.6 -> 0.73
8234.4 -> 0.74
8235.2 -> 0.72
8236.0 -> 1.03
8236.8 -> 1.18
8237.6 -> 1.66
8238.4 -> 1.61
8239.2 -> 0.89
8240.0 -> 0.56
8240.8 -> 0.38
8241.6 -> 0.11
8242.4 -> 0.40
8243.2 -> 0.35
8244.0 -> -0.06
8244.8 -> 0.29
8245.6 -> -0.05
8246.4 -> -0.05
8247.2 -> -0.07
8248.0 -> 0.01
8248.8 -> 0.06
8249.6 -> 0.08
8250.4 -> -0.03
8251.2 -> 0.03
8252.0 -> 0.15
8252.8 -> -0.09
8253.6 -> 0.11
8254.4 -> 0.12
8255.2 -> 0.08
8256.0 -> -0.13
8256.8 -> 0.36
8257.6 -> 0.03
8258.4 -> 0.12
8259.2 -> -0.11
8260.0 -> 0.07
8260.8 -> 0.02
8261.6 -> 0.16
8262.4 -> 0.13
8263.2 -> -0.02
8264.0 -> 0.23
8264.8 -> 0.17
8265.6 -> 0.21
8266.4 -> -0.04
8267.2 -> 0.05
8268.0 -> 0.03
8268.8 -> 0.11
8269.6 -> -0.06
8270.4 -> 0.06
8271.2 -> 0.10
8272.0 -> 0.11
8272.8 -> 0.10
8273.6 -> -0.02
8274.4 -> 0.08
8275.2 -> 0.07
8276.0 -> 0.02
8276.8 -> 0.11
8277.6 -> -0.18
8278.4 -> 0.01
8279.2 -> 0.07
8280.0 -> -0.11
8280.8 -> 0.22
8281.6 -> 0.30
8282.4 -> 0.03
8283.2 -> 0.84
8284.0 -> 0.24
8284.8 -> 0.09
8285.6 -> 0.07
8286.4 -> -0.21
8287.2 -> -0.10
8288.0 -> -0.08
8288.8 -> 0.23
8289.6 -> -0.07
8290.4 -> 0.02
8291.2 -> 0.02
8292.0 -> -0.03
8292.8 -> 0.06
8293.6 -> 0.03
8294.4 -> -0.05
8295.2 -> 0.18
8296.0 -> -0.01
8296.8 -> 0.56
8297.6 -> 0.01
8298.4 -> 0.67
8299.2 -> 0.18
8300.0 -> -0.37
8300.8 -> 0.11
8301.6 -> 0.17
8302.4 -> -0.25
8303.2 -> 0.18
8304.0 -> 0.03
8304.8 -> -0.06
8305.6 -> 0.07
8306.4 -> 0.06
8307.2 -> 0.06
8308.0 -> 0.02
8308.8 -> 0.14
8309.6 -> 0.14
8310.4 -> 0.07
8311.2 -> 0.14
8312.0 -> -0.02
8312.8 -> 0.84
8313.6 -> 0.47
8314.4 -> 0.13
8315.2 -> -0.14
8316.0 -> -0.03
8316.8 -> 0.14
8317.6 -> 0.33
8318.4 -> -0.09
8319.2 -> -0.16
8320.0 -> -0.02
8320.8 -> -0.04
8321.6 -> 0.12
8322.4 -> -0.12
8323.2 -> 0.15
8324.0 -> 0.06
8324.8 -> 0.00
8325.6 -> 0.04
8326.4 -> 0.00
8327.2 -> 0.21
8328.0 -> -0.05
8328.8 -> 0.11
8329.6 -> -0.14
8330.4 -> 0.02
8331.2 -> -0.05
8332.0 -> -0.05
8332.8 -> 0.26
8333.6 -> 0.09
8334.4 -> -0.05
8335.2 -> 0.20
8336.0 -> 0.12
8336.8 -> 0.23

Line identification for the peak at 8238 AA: [O II]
